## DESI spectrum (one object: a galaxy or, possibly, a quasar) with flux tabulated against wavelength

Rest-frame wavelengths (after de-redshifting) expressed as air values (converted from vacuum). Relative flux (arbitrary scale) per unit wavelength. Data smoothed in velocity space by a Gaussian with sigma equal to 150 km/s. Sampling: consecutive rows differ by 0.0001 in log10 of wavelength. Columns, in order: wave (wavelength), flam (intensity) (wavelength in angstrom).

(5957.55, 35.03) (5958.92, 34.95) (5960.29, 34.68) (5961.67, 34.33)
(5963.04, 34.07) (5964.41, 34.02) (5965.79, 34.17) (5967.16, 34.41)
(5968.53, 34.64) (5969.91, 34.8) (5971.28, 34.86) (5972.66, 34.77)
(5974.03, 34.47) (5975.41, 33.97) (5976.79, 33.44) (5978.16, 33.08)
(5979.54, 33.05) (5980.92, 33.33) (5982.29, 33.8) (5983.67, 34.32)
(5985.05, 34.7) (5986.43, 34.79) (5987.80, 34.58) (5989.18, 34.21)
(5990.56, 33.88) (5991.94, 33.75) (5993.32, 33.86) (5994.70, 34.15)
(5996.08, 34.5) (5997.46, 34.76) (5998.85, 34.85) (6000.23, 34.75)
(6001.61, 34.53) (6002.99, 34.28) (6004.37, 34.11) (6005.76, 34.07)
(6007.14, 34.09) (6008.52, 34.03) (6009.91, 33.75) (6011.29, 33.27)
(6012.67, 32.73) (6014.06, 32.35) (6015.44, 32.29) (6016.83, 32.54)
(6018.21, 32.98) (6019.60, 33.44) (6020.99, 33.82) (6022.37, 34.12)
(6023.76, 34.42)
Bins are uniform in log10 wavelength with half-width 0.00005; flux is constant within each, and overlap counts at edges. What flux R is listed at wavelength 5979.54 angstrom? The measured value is 33.05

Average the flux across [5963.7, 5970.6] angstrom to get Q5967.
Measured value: 34.4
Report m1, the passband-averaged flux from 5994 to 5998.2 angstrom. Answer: 34.4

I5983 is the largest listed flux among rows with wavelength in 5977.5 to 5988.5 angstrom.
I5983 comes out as 34.79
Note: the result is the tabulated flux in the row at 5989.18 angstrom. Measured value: 34.21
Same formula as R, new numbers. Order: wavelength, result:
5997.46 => 34.76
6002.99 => 34.28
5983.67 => 34.32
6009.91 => 33.75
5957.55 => 35.03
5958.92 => 34.95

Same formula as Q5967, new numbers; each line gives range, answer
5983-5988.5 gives 34.6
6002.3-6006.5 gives 34.1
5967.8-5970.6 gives 34.8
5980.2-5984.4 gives 33.8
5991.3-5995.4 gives 33.9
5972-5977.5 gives 34.2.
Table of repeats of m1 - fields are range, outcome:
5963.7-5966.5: 34.1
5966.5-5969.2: 34.6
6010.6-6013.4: 33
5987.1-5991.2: 34.3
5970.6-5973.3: 34.8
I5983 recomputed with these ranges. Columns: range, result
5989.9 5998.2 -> 34.76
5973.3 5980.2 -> 34.47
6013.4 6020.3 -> 33.44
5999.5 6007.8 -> 34.75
